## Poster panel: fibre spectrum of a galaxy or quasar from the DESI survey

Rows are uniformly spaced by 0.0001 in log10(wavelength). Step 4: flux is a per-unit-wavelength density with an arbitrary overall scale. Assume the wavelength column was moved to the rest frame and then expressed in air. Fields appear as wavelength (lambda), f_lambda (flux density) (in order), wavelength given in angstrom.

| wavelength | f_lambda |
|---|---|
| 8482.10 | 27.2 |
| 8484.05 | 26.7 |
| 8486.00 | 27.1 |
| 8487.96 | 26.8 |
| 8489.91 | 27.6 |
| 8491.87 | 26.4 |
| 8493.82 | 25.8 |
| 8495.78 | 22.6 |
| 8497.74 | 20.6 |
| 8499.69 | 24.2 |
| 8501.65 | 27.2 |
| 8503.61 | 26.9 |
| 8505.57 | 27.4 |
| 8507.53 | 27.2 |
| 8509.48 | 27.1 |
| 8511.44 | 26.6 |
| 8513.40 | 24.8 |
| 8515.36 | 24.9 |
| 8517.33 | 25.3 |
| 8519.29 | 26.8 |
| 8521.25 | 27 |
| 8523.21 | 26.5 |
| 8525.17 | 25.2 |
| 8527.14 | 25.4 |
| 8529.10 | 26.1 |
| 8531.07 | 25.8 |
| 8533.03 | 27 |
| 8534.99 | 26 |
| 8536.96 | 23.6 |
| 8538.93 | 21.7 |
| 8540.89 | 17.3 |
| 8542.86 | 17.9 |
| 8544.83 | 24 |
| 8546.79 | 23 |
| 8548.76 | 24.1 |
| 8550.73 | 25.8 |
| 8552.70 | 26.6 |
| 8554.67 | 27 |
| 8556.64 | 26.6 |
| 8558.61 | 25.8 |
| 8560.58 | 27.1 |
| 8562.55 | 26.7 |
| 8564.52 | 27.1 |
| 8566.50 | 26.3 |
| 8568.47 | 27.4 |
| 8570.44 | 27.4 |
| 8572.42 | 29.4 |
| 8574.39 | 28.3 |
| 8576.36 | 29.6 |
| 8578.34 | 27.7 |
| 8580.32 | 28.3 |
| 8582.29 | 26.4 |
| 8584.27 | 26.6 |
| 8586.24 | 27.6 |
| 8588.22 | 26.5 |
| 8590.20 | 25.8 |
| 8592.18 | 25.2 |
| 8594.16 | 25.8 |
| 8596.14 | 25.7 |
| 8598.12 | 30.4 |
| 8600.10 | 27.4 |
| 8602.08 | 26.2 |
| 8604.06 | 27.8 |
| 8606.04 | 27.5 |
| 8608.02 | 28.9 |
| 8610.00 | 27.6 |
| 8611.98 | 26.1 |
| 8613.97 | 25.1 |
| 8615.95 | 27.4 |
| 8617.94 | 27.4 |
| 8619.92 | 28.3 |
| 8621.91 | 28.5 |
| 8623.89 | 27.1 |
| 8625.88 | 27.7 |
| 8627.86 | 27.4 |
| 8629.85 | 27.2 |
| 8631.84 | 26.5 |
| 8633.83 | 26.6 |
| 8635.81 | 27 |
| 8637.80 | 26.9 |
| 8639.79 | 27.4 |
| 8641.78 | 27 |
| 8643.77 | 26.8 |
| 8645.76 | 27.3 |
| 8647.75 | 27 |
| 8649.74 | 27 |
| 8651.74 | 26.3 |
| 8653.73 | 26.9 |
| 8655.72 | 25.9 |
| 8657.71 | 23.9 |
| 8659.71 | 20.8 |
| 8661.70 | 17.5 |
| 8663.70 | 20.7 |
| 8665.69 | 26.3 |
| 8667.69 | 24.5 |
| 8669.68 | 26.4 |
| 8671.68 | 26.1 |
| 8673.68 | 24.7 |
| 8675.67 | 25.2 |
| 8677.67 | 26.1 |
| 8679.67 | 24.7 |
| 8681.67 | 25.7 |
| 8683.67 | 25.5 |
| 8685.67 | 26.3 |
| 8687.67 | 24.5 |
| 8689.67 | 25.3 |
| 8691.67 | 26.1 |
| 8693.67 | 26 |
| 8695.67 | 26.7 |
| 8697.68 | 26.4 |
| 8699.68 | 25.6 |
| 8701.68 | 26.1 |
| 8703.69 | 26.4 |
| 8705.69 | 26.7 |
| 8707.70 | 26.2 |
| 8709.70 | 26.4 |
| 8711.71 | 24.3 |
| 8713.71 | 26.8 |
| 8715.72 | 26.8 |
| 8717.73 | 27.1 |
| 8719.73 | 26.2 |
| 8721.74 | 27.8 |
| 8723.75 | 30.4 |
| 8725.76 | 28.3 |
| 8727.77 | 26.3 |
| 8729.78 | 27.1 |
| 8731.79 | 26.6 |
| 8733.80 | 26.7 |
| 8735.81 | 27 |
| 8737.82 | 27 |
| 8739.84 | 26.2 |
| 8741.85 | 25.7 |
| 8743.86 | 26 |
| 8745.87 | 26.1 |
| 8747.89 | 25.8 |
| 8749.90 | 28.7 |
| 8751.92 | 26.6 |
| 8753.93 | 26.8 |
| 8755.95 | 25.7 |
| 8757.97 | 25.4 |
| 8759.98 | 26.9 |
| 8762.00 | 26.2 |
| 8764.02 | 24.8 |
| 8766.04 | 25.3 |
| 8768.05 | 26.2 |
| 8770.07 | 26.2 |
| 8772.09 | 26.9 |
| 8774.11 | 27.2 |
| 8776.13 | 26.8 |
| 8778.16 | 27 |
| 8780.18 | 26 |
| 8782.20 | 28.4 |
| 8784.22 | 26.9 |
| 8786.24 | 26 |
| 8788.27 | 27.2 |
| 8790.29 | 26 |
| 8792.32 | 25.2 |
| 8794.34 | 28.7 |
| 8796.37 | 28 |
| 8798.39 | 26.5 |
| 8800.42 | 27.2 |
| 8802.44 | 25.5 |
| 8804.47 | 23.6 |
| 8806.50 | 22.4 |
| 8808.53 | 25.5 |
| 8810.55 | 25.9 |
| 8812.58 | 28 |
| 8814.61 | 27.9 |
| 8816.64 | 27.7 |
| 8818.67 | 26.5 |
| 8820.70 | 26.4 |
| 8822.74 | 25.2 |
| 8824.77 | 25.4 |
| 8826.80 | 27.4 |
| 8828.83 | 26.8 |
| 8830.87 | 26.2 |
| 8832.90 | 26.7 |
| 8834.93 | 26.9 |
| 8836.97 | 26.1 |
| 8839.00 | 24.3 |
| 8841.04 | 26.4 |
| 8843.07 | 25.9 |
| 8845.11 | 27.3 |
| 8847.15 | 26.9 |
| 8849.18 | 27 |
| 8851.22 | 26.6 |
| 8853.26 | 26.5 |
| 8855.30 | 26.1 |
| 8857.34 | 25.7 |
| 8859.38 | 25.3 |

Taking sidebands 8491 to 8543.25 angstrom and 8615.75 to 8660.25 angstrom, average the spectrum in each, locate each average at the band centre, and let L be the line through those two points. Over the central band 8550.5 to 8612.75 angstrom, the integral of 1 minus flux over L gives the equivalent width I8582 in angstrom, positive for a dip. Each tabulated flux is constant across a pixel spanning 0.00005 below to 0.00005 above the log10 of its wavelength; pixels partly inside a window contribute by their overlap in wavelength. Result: -2.94 angstrom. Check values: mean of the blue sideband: 25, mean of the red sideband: 26.8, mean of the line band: 27.2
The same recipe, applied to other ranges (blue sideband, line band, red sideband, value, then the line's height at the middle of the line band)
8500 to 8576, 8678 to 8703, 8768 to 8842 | 0.3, 26.1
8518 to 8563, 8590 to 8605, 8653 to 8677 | -1.4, 24.5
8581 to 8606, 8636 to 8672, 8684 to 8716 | 1.5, 26.4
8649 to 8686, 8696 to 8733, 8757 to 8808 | -2.0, 25.3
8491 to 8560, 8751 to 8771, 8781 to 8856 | 0.1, 26.1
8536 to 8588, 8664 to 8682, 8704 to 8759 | 0.7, 26.4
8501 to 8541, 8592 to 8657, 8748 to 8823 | -2.8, 26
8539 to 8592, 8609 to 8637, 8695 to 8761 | -1.0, 26.2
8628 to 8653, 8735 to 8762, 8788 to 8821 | 0.1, 26.5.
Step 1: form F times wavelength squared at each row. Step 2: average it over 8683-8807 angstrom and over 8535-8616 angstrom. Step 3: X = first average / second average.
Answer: 1.05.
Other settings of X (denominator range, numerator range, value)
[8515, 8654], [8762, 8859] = 1.05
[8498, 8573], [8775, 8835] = 1.10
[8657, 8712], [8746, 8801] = 1.08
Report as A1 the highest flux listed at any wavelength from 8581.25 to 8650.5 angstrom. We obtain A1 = 30.4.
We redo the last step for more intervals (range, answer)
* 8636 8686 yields 27.4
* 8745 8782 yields 28.7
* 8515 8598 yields 29.6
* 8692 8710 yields 26.7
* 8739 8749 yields 26.2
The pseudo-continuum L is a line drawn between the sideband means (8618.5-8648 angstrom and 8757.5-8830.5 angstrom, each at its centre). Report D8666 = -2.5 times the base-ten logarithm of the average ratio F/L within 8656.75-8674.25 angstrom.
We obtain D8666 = 0.159 mag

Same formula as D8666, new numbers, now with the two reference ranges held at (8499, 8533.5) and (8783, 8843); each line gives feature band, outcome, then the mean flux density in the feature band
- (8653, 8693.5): 0.067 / 24.7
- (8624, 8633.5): -0.037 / 27.1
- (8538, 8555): 0.146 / 22.9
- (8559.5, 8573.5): -0.046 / 27.3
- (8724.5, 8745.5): -0.019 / 26.7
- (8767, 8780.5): -0.015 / 26.6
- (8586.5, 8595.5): 0.012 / 25.9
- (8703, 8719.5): -0.003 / 26.3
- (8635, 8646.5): -0.034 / 27.1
